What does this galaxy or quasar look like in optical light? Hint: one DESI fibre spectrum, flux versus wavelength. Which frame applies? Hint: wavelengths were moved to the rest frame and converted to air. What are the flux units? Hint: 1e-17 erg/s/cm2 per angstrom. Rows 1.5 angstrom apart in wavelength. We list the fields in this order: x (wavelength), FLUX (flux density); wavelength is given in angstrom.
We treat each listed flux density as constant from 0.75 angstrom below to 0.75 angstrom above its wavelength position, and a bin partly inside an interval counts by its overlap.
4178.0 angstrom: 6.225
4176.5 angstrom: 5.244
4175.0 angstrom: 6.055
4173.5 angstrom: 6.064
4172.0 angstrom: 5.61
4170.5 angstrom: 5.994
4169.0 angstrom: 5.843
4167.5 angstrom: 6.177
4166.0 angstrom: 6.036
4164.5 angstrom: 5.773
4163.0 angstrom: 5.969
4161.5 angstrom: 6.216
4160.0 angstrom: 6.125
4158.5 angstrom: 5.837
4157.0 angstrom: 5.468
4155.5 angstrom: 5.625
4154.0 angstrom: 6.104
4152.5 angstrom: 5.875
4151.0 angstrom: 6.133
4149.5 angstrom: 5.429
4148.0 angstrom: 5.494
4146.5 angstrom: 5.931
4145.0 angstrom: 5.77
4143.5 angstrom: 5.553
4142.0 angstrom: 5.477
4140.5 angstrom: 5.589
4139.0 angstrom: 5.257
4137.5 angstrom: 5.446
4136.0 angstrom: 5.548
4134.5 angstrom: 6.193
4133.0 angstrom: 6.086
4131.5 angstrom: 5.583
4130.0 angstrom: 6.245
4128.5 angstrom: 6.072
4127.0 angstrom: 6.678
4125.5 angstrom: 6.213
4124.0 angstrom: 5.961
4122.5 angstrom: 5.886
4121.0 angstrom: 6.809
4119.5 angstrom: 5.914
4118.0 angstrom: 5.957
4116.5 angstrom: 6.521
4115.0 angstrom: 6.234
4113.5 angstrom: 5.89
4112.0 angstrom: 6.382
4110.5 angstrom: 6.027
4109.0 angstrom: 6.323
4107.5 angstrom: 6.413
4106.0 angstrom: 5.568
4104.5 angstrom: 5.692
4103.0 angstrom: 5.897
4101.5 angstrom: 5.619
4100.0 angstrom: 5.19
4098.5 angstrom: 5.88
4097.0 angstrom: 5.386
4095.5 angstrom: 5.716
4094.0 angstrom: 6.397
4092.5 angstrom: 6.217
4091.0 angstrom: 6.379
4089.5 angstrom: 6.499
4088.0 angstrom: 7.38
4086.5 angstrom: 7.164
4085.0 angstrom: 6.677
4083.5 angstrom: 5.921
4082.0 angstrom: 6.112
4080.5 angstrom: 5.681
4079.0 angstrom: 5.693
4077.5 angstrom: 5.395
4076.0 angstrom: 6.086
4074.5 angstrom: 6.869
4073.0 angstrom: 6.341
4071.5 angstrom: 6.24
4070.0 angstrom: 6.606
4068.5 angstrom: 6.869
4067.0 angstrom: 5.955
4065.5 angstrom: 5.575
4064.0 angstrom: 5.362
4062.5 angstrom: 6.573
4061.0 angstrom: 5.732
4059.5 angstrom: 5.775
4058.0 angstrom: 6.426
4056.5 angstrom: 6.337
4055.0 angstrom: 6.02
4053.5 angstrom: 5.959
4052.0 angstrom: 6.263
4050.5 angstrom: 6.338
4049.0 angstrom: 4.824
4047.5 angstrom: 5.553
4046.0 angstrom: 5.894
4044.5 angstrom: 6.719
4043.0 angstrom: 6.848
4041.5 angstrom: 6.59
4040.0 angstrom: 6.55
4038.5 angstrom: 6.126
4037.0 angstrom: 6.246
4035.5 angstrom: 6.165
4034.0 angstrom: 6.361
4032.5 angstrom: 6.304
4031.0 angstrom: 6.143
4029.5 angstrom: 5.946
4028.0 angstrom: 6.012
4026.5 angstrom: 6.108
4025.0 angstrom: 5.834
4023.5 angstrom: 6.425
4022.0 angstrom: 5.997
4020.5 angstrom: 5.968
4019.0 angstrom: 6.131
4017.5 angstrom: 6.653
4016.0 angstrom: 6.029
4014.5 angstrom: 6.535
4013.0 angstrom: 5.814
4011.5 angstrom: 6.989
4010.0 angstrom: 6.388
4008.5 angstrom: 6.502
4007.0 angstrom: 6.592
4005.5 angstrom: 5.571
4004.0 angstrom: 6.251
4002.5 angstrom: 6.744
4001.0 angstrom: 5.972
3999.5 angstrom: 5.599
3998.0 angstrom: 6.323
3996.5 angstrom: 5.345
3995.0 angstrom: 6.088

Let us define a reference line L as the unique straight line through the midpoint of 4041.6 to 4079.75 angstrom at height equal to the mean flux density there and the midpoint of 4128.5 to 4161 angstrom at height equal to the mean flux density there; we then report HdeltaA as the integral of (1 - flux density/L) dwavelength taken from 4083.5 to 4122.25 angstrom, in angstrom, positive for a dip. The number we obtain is -1.5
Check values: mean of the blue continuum 6.1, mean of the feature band 6.16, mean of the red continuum 5.76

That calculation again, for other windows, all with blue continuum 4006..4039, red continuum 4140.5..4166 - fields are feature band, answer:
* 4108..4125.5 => -0.8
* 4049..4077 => -0.2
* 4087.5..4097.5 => -0.5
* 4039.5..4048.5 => -0.2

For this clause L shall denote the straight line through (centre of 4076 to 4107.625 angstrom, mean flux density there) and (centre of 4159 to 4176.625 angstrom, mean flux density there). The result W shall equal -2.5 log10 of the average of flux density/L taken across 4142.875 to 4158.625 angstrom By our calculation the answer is 0.04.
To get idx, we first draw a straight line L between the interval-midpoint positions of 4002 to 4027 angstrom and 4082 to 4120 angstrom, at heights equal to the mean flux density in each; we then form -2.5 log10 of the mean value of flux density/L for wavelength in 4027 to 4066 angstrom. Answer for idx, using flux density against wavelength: 0.02 mag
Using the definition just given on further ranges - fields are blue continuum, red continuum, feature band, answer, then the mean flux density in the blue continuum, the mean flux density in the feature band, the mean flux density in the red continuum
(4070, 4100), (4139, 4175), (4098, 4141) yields 0.01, 6.2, 5.97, 5.82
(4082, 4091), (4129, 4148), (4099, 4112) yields 0.08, 6.65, 5.87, 5.72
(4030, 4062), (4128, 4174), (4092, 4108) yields 0.03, 6.15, 5.8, 5.82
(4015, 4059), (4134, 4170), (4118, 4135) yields -0.05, 6.16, 6.14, 5.78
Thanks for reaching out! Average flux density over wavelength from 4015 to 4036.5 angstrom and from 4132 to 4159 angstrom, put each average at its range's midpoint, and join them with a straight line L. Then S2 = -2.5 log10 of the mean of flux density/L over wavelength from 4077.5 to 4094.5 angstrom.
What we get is -0.07 mag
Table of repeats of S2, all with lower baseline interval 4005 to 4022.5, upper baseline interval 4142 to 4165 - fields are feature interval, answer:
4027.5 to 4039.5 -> 0.01 mag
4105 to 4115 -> -0.03 mag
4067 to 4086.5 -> -0.03 mag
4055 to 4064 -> 0.01 mag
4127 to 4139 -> 0.00 mag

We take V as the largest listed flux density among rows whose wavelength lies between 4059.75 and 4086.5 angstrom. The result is 7.164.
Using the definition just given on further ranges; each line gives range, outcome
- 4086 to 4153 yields 7.38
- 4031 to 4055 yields 6.848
